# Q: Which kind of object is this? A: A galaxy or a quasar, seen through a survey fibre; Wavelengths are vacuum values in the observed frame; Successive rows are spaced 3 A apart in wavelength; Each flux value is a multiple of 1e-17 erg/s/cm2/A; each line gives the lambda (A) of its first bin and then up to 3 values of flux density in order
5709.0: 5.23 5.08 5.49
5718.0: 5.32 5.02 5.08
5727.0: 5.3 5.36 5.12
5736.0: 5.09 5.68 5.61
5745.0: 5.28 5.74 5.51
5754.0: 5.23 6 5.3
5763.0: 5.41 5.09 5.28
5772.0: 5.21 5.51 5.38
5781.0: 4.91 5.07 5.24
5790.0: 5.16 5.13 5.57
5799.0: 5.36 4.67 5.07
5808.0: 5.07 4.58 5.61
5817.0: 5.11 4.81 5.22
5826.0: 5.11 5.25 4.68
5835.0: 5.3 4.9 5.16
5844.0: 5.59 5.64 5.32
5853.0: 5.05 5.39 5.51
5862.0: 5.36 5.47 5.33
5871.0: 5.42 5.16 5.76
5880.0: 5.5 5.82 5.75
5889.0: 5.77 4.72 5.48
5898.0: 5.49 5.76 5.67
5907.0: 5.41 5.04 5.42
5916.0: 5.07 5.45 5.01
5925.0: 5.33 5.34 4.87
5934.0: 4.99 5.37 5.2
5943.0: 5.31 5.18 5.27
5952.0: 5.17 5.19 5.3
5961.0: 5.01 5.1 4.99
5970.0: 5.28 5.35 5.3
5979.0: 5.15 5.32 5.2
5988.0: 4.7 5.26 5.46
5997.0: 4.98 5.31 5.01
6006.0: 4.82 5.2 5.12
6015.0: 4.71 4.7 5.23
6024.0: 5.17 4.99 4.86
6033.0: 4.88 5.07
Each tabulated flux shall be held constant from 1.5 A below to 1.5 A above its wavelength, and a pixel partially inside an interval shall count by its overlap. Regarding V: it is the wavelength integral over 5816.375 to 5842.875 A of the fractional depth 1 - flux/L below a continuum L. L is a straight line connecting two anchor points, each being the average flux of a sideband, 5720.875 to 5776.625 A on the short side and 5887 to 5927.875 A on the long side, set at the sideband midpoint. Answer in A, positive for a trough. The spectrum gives 1.5 A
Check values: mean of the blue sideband 5.37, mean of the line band 5.07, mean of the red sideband 5.36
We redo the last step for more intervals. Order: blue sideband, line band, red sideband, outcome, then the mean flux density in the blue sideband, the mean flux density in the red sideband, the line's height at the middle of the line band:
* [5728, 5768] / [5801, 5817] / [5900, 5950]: 1.0 A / 5.41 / 5.27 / 5.36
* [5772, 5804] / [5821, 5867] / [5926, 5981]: -0.6 A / 5.2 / 5.19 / 5.2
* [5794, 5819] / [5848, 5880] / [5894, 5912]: -0.3 A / 5.12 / 5.47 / 5.33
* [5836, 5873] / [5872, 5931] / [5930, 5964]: -1.7 A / 5.34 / 5.17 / 5.25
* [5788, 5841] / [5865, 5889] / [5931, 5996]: -1.9 A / 5.1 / 5.19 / 5.13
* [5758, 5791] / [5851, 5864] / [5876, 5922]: 0.1 A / 5.25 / 5.46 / 5.39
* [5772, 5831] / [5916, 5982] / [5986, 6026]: -1.5 A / 5.15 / 5.05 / 5.08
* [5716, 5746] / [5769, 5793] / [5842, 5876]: 0.5 A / 5.29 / 5.39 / 5.33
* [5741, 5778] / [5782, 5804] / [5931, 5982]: 0.9 A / 5.43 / 5.19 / 5.39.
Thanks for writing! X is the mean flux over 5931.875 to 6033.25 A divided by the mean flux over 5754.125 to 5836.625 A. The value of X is 0.99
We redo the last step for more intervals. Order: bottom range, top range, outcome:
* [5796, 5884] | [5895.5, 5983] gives 1.00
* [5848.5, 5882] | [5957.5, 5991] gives 0.96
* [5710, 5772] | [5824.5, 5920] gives 1.00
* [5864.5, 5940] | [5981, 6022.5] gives 0.94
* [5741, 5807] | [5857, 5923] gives 1.02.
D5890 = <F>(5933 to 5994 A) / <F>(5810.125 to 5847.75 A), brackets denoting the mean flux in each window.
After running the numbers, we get 1.01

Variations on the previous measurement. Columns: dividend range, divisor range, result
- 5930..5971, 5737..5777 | 0.95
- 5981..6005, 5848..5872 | 0.96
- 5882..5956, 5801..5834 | 1.06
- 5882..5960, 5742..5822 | 1.01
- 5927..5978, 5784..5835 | 1.02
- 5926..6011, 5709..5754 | 0.97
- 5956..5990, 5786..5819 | 1.00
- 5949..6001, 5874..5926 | 0.95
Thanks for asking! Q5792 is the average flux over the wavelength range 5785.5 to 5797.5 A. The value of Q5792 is 5.28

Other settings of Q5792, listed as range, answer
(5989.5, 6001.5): 5.25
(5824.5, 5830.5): 5.18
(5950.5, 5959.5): 5.22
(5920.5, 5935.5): 5.11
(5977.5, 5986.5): 5.22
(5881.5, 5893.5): 5.52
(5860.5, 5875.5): 5.35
